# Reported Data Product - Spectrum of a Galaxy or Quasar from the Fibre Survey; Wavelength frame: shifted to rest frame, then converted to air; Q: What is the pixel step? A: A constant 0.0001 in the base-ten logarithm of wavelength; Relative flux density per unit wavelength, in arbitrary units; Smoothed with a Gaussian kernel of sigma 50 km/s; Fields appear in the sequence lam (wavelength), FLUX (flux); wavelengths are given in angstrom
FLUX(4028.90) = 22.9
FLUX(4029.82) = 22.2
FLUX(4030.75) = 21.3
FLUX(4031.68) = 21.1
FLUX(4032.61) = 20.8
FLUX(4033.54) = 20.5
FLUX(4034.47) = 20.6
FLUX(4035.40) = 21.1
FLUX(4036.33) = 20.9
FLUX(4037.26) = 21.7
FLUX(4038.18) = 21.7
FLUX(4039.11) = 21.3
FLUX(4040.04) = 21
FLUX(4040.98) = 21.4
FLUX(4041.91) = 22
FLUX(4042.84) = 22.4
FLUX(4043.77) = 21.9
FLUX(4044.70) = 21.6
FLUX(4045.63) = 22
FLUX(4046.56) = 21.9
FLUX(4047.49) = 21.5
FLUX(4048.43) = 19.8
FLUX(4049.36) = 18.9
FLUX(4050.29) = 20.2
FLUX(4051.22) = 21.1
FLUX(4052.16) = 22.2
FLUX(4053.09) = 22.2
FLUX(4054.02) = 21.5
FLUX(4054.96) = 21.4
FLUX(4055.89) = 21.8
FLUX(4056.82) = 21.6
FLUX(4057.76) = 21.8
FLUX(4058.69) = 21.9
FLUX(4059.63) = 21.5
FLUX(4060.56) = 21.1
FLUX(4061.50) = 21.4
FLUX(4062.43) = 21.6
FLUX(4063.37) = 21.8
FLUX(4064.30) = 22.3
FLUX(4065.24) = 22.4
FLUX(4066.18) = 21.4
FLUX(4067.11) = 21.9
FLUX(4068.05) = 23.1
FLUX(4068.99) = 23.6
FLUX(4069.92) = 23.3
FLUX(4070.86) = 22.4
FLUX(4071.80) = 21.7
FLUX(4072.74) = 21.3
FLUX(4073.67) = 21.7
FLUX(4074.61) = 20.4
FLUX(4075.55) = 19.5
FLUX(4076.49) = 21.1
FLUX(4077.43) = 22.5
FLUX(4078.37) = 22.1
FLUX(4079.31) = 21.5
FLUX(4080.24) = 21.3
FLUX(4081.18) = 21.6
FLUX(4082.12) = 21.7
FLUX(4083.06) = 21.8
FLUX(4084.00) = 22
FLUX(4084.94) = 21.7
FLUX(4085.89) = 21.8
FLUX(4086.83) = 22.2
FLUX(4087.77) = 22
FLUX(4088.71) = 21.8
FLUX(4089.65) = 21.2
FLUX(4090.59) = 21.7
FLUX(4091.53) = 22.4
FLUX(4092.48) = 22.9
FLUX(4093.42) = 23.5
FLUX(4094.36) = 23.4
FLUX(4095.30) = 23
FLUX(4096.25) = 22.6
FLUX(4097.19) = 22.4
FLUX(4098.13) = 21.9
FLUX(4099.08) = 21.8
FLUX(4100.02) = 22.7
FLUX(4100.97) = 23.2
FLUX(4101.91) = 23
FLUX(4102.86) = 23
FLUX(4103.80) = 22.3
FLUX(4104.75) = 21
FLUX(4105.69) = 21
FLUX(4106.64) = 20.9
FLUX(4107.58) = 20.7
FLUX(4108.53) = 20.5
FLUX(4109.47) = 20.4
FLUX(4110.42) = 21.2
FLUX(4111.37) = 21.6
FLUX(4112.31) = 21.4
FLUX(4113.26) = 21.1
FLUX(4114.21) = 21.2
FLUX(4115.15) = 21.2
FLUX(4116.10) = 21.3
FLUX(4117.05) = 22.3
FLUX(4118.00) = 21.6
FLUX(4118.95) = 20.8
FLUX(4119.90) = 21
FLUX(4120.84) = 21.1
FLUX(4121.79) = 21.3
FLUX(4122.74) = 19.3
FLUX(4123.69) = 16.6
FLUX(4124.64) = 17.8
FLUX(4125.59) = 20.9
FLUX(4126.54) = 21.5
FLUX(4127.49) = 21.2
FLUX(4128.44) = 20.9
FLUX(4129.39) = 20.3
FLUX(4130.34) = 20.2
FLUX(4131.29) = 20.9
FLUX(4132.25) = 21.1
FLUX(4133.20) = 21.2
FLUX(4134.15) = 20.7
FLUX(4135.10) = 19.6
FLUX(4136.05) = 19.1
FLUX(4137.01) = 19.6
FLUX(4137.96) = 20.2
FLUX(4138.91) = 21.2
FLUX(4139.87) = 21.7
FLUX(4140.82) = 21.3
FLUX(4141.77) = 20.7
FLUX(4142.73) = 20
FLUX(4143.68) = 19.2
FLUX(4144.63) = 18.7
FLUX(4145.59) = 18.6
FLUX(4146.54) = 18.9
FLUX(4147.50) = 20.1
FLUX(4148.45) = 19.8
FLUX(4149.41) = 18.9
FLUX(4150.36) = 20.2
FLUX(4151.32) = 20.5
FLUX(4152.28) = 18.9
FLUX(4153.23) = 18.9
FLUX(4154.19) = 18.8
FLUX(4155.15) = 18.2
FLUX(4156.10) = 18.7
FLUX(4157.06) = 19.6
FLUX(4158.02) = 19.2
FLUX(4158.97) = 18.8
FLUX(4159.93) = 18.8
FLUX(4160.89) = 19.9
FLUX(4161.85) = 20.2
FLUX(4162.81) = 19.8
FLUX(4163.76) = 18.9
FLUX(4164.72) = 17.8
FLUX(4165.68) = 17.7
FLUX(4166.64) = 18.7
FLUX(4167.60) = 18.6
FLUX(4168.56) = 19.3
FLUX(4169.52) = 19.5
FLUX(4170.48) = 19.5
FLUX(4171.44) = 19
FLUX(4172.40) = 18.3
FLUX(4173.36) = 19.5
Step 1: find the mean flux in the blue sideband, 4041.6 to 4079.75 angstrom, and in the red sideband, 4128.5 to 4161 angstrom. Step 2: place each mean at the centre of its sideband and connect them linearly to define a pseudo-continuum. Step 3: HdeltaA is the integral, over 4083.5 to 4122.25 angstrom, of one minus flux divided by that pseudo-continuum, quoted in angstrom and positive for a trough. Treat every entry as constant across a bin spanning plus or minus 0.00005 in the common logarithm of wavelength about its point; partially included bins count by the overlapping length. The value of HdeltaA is -2.05 angstrom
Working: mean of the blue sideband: 21.6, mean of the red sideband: 19.8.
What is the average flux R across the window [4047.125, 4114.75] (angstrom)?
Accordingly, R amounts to 21.7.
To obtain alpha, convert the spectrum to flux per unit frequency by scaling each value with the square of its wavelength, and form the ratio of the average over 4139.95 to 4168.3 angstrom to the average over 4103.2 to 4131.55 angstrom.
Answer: 0.9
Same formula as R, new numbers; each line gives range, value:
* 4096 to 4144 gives 21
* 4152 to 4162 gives 19.1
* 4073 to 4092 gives 21.6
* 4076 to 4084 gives 21.7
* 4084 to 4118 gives 21.9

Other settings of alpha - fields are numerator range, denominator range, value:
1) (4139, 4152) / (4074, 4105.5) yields 0.93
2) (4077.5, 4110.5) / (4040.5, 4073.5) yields 1.03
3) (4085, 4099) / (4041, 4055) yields 1.07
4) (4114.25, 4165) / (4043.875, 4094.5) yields 0.95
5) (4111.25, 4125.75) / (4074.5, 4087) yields 0.98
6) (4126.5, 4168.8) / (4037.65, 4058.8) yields 0.96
